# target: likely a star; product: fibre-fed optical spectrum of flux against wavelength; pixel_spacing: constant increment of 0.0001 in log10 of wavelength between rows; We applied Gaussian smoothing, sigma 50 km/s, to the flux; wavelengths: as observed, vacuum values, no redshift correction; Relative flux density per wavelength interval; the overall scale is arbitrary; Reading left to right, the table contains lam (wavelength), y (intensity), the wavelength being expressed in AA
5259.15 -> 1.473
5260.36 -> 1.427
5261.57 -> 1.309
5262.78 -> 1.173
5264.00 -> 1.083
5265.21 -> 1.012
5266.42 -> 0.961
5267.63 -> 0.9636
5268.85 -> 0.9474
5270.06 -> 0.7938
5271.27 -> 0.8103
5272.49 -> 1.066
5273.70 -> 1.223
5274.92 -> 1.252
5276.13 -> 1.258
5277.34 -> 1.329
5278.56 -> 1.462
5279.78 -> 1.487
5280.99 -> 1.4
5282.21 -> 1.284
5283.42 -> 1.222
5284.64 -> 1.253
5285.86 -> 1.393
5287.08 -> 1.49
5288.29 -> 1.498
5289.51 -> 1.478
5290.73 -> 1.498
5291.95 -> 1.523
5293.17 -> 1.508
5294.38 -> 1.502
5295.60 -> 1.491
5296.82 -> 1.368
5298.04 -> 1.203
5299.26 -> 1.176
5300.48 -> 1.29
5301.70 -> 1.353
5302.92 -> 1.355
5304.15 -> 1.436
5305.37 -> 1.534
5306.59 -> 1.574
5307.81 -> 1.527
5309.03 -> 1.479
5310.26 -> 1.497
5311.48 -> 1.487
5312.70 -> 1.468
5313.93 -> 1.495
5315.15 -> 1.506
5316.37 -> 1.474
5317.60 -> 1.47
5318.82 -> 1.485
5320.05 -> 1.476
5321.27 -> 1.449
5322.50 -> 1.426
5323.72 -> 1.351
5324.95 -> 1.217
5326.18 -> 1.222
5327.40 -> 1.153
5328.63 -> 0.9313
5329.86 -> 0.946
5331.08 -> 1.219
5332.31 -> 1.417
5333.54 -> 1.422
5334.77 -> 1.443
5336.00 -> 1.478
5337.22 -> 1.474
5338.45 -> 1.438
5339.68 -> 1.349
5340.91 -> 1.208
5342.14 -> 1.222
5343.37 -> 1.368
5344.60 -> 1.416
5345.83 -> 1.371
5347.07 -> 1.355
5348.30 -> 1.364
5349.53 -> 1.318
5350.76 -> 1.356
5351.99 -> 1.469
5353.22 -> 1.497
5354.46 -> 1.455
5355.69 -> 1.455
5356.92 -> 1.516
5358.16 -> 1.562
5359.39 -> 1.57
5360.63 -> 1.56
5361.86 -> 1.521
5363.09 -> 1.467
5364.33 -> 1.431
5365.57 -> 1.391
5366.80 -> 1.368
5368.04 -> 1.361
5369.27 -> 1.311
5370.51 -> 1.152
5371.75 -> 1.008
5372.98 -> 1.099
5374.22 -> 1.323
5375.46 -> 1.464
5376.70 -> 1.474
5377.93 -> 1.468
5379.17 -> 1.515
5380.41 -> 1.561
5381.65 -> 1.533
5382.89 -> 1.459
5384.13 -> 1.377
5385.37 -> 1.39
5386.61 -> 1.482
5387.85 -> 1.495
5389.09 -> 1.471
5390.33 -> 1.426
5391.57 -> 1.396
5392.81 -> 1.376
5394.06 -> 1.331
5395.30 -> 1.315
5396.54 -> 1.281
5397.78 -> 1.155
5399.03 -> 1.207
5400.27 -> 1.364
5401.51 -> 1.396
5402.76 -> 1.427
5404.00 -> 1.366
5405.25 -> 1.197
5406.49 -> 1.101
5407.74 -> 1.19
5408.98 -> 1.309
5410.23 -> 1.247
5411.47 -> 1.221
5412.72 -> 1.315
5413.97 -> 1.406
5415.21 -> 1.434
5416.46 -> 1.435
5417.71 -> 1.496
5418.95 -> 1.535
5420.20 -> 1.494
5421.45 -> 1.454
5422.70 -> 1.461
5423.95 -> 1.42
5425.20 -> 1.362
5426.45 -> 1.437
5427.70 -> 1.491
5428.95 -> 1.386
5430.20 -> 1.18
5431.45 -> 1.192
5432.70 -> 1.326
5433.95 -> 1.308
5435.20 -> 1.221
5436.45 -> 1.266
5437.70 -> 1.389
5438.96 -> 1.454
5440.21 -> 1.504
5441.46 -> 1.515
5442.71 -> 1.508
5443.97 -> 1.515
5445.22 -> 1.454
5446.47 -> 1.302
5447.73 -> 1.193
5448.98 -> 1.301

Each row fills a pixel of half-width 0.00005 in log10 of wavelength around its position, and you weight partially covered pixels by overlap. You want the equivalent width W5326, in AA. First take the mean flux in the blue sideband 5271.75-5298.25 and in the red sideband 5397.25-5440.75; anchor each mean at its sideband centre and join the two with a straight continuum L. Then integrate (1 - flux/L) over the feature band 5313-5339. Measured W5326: 0.1 AA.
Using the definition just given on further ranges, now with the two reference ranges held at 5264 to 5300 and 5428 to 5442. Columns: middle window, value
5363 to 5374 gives 0.3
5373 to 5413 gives -1.1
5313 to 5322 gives -1.3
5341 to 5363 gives -2.1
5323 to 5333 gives 0.8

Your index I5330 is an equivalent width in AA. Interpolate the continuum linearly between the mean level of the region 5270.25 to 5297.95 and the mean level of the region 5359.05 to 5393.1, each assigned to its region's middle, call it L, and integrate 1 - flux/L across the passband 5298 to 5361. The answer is -0.7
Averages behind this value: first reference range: 1.34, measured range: 1.39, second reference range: 1.41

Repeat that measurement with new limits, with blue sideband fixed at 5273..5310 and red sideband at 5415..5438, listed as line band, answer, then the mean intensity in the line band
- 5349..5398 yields -0.7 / 1.41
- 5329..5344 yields 0.7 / 1.33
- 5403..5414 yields 1.0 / 1.26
